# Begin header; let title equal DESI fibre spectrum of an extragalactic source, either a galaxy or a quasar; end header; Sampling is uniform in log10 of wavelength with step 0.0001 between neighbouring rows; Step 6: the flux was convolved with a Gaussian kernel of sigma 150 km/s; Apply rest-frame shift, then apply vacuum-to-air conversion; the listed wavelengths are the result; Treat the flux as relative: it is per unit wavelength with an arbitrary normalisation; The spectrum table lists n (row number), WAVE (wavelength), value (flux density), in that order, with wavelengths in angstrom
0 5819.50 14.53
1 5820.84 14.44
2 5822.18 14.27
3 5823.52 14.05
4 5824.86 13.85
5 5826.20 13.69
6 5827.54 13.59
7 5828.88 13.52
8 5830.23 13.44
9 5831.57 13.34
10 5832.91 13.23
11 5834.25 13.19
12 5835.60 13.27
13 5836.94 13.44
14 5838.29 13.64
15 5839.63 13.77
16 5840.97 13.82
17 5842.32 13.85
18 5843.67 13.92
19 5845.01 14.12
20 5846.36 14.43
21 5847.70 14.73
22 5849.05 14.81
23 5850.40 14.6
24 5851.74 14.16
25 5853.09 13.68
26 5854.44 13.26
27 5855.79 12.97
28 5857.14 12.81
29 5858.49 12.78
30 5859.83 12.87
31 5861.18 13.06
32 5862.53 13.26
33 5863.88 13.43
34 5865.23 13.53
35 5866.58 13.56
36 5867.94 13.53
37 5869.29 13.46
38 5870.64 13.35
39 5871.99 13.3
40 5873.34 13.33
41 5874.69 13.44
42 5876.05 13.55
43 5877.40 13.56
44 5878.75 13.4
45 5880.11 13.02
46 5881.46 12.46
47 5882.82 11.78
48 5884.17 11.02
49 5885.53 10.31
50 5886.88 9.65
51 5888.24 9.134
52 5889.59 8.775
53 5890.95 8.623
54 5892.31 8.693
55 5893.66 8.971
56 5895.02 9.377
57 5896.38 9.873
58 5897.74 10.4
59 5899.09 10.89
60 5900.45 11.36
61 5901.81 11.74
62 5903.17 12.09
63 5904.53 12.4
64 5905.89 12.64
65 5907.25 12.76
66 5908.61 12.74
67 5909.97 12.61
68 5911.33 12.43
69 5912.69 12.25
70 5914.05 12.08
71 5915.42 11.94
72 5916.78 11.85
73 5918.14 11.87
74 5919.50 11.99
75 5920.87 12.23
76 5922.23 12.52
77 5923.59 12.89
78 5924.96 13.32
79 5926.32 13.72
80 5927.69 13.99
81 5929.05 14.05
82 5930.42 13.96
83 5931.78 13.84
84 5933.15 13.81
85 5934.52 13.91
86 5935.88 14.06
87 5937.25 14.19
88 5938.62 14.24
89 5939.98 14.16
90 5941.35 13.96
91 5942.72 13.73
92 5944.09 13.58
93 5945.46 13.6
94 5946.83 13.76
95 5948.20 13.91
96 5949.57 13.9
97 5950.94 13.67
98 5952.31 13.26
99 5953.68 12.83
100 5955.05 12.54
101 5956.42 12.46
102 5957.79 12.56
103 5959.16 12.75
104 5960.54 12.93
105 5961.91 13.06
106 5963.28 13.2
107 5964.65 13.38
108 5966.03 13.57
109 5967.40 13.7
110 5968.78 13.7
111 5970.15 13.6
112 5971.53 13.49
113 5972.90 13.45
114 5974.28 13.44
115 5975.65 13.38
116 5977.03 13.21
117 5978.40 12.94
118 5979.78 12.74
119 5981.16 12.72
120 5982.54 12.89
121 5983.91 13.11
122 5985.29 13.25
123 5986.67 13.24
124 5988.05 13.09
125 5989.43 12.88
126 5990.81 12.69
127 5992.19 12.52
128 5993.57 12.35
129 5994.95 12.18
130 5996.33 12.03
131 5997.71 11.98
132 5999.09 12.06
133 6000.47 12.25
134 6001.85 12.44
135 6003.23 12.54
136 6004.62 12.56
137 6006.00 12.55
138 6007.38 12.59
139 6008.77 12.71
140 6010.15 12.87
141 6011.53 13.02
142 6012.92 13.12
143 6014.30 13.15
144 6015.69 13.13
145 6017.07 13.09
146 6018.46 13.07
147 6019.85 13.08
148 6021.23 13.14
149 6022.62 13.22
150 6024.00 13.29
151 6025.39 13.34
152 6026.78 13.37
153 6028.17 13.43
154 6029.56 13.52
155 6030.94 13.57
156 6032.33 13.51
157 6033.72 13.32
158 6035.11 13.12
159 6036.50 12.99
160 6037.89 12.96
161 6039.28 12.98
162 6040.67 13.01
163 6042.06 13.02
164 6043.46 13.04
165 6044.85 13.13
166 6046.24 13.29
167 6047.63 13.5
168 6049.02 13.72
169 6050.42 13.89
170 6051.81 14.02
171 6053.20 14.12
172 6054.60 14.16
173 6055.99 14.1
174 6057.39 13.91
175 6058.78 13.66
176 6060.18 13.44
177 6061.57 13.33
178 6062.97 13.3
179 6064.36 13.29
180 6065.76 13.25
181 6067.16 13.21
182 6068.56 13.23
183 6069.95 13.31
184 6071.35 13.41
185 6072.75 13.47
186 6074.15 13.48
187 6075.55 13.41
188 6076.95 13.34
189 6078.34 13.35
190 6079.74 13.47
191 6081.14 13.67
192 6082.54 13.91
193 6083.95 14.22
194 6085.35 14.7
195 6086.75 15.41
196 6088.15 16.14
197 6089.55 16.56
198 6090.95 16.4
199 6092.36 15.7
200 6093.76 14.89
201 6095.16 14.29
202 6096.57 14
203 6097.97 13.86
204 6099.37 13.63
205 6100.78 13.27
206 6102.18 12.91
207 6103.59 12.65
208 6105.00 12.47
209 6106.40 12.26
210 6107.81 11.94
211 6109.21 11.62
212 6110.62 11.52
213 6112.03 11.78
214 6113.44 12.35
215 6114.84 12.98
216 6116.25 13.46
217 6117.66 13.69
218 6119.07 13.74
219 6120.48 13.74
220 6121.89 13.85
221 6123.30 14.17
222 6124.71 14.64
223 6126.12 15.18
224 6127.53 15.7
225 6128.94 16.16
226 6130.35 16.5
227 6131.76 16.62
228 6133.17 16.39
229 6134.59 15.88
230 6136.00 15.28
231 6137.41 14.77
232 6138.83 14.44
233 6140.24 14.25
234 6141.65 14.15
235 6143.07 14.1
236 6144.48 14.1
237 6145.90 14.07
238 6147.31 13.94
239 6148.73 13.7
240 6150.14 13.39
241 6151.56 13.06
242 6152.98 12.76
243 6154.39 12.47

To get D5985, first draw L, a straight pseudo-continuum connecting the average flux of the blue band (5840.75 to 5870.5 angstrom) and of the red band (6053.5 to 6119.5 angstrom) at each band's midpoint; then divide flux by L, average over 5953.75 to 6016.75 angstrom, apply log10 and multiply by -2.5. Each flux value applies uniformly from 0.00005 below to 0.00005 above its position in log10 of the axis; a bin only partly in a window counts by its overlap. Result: 0.06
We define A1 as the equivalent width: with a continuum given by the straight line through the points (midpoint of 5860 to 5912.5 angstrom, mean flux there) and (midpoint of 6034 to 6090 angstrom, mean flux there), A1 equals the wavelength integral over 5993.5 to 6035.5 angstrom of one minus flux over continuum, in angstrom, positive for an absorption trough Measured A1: 0.9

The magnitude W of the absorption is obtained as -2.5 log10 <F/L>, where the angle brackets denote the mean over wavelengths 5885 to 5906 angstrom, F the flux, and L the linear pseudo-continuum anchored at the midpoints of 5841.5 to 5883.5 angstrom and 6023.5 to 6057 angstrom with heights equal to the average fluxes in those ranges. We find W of 0.30 mag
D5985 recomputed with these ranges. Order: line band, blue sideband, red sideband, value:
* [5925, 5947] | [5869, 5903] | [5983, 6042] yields -0.16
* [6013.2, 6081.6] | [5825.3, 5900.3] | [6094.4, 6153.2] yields 0.01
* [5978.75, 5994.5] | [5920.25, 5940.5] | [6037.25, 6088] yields 0.07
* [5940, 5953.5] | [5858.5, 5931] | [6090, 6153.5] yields -0.09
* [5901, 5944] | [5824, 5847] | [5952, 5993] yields 0.02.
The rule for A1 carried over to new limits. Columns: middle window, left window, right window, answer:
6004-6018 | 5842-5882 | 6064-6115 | 0.7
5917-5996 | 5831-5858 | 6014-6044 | 1.0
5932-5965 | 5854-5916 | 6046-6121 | -2.5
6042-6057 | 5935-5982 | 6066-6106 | 0.2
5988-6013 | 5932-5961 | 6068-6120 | 1.9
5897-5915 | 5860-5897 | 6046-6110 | 0.1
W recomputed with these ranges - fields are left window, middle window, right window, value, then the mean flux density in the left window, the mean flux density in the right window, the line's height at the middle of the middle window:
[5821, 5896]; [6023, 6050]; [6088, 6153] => 0.03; 12.8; 14.1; 13.7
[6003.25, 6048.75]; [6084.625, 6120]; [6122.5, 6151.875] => 0.04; 13.1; 14.8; 14.3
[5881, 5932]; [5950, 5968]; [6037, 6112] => -0.07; 11.6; 13.6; 12.3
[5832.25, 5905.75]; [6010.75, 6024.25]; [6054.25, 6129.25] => 0.02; 12.5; 13.8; 13.3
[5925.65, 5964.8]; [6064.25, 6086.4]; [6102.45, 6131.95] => 0.00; 13.6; 13.6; 13.6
